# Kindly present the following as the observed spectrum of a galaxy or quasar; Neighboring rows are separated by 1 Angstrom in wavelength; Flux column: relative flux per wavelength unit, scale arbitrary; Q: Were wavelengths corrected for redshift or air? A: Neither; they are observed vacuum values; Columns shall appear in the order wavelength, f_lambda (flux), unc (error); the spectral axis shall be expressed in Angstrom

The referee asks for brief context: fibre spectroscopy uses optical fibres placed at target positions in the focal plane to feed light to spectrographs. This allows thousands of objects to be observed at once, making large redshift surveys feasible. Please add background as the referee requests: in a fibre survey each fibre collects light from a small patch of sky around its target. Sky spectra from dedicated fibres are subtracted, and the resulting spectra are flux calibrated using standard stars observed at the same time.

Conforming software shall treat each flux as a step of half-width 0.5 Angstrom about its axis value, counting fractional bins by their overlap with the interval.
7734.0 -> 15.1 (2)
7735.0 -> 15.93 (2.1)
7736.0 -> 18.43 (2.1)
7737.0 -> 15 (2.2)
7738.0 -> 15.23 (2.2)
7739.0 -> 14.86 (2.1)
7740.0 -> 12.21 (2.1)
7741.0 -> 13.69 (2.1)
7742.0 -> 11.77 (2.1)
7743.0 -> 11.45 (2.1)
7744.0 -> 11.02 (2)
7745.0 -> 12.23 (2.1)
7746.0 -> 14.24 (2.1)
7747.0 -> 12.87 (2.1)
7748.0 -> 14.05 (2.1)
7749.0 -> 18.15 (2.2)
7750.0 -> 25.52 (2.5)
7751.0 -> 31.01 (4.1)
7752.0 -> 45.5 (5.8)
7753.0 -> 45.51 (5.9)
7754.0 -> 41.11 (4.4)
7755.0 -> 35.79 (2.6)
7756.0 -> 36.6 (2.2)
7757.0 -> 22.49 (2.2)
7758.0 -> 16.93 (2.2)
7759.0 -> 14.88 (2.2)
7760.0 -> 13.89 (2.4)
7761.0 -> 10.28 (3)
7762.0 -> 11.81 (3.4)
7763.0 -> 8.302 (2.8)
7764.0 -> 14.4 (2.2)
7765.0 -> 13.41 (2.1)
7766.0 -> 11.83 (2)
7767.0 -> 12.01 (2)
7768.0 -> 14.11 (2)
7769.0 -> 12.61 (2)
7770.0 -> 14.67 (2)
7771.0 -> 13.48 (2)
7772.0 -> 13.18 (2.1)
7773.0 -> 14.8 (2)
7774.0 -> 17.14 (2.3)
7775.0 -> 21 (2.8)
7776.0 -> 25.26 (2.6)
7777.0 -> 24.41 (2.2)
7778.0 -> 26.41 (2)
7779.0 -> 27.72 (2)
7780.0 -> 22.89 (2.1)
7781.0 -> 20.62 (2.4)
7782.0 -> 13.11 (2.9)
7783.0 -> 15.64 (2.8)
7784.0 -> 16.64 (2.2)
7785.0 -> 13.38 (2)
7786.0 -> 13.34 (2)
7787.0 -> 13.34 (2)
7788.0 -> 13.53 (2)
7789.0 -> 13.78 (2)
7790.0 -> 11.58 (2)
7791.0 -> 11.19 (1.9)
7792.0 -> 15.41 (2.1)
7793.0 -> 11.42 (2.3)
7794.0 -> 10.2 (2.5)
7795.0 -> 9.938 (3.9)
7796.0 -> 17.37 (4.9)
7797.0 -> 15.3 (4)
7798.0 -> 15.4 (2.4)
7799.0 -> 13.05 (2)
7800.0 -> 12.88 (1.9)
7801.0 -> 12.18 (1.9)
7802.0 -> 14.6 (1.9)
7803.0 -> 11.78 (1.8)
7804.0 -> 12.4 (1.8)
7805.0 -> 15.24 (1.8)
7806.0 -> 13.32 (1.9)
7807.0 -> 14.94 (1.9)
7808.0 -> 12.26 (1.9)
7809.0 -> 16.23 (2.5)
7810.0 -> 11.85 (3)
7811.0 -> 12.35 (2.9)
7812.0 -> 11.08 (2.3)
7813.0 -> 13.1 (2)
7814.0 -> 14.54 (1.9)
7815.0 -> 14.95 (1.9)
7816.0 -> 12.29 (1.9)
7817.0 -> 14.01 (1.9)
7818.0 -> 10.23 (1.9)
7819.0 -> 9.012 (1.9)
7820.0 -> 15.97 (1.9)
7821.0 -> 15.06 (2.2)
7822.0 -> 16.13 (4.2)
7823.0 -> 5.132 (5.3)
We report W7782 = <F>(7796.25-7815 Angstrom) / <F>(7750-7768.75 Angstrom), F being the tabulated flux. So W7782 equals 0.6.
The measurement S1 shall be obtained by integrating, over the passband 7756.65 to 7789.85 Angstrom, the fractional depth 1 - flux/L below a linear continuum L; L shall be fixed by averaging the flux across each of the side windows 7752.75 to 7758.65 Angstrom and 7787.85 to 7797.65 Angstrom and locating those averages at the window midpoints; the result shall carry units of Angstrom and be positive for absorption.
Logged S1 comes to 8.7 Angstrom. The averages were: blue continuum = 32.1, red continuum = 13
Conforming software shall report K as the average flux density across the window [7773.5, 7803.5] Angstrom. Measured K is 16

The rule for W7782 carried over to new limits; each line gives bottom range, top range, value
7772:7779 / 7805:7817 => 0.63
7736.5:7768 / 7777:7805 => 0.80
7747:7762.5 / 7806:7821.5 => 0.52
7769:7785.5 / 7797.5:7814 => 0.72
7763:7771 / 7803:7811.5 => 1.04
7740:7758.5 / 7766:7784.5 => 0.78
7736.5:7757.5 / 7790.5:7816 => 0.61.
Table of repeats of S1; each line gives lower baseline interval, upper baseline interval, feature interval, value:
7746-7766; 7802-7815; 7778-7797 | 1.9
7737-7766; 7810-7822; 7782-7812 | 2.9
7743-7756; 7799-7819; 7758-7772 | 5.9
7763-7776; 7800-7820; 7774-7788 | -5.0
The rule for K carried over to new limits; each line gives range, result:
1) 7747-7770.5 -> 20.9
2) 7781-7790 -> 14.3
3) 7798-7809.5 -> 13.6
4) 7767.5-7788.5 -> 17.5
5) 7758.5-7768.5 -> 12.5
